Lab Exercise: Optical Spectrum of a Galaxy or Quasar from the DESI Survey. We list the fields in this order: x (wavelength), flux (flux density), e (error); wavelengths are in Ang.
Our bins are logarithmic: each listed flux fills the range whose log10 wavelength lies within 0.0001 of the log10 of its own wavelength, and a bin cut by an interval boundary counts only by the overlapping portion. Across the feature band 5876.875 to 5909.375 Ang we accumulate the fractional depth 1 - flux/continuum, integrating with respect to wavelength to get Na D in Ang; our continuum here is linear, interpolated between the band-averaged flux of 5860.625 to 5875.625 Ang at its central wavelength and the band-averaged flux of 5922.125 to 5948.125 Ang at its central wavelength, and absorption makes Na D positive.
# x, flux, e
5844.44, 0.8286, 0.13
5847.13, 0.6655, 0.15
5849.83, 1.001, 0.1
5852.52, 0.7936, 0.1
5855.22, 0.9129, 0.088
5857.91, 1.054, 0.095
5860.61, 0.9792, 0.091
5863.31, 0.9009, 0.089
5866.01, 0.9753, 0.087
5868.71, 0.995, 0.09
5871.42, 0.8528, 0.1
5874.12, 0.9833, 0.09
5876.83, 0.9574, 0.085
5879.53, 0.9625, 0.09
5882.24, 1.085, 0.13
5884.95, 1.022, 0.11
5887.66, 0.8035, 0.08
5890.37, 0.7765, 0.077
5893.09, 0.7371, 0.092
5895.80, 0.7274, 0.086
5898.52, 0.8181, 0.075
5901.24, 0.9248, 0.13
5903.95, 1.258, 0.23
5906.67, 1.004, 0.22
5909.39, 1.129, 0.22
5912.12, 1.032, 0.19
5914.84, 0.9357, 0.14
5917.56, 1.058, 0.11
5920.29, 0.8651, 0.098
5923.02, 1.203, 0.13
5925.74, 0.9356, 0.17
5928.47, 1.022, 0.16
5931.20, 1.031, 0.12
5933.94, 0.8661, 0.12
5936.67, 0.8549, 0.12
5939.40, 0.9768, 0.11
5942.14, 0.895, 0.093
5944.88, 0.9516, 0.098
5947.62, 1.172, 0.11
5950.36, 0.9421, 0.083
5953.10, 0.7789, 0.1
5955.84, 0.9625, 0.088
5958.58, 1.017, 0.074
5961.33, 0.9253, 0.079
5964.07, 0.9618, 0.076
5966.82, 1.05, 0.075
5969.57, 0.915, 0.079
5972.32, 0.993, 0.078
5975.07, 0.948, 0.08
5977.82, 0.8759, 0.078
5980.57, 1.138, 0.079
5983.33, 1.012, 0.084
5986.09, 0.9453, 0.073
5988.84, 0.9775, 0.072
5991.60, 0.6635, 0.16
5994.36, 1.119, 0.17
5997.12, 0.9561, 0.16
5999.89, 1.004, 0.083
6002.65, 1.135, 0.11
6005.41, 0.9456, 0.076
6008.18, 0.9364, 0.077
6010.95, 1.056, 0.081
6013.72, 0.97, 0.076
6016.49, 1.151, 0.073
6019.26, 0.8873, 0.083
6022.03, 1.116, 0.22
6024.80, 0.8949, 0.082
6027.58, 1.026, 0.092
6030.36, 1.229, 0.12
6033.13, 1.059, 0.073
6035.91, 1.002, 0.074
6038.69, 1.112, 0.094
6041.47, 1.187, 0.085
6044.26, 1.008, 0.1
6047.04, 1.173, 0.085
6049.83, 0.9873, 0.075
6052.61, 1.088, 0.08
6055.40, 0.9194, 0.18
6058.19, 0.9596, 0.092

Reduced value 1.0 Ang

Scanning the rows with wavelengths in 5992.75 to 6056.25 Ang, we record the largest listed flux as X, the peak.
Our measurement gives 1.229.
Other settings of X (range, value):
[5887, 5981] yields 1.258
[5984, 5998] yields 1.119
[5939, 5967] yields 1.172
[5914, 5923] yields 1.058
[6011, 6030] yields 1.151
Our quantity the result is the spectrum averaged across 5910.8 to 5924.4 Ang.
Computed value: 1.02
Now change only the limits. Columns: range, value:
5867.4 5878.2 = 0.947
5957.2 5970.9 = 0.974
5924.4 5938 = 0.942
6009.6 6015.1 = 1.01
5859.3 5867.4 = 0.952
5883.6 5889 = 0.913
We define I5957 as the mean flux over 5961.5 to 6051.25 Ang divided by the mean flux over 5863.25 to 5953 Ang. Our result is 1.06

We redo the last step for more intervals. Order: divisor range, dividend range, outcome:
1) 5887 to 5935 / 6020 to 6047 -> 1.12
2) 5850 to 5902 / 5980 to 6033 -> 1.11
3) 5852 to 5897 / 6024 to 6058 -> 1.15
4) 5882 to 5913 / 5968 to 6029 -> 1.05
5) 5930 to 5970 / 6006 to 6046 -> 1.10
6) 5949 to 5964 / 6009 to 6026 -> 1.09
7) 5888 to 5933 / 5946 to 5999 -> 1.00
